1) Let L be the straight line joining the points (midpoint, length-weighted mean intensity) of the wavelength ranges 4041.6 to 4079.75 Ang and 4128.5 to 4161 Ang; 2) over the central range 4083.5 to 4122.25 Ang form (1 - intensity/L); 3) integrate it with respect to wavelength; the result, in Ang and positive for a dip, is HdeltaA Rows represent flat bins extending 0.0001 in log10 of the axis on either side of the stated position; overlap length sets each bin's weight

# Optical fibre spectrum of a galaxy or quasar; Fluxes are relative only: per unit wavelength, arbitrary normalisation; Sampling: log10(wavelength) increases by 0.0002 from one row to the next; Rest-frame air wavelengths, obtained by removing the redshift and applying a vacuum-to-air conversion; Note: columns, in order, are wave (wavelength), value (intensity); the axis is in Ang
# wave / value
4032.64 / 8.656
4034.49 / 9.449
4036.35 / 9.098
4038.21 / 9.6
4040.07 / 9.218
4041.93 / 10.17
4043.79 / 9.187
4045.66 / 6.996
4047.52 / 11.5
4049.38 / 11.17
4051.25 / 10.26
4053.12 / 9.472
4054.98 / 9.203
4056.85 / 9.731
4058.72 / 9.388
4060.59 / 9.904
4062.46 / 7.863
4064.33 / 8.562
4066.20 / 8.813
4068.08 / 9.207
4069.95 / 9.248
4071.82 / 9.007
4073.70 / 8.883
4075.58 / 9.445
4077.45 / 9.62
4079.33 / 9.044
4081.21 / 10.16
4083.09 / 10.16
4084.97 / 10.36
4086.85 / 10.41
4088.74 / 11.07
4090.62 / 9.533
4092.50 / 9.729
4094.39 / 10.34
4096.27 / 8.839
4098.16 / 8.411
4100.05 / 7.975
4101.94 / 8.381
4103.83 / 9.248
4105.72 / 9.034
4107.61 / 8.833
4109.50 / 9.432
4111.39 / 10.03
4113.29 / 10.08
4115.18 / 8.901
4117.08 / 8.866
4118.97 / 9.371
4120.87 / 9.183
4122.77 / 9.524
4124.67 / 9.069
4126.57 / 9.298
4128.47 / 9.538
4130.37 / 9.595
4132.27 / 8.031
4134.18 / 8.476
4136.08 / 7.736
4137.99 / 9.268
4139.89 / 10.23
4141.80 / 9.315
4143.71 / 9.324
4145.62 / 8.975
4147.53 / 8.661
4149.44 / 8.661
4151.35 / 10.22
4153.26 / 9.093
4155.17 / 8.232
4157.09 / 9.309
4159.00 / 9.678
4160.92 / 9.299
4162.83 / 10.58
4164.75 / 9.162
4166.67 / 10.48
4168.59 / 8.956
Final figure -0.83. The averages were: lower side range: 9.36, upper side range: 9.07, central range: 9.41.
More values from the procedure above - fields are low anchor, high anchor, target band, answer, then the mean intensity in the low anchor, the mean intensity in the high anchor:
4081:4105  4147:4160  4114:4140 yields 0.8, 9.56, 9.14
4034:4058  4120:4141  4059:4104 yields 0.2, 9.62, 9.09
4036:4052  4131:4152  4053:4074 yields 1.0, 9.7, 8.98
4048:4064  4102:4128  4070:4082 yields 0.2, 9.64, 9.27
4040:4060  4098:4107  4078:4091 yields -1.6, 9.69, 8.63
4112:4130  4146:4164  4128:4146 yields 0.5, 9.34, 9.29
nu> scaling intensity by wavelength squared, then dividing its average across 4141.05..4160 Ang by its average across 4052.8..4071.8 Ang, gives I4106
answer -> 1.0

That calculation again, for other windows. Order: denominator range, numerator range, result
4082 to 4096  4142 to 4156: 0.92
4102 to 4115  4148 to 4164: 1.03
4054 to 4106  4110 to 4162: 1.01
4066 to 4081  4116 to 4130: 1.03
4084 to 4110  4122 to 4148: 0.98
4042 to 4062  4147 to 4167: 1.02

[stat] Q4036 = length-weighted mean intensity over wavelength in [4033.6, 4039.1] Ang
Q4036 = 9.38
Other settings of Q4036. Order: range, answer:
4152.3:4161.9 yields 9.13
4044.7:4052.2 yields 9.97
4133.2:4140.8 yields 8.92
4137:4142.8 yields 9.59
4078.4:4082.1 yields 9.59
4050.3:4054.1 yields 9.86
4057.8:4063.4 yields 9.05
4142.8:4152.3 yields 9.17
